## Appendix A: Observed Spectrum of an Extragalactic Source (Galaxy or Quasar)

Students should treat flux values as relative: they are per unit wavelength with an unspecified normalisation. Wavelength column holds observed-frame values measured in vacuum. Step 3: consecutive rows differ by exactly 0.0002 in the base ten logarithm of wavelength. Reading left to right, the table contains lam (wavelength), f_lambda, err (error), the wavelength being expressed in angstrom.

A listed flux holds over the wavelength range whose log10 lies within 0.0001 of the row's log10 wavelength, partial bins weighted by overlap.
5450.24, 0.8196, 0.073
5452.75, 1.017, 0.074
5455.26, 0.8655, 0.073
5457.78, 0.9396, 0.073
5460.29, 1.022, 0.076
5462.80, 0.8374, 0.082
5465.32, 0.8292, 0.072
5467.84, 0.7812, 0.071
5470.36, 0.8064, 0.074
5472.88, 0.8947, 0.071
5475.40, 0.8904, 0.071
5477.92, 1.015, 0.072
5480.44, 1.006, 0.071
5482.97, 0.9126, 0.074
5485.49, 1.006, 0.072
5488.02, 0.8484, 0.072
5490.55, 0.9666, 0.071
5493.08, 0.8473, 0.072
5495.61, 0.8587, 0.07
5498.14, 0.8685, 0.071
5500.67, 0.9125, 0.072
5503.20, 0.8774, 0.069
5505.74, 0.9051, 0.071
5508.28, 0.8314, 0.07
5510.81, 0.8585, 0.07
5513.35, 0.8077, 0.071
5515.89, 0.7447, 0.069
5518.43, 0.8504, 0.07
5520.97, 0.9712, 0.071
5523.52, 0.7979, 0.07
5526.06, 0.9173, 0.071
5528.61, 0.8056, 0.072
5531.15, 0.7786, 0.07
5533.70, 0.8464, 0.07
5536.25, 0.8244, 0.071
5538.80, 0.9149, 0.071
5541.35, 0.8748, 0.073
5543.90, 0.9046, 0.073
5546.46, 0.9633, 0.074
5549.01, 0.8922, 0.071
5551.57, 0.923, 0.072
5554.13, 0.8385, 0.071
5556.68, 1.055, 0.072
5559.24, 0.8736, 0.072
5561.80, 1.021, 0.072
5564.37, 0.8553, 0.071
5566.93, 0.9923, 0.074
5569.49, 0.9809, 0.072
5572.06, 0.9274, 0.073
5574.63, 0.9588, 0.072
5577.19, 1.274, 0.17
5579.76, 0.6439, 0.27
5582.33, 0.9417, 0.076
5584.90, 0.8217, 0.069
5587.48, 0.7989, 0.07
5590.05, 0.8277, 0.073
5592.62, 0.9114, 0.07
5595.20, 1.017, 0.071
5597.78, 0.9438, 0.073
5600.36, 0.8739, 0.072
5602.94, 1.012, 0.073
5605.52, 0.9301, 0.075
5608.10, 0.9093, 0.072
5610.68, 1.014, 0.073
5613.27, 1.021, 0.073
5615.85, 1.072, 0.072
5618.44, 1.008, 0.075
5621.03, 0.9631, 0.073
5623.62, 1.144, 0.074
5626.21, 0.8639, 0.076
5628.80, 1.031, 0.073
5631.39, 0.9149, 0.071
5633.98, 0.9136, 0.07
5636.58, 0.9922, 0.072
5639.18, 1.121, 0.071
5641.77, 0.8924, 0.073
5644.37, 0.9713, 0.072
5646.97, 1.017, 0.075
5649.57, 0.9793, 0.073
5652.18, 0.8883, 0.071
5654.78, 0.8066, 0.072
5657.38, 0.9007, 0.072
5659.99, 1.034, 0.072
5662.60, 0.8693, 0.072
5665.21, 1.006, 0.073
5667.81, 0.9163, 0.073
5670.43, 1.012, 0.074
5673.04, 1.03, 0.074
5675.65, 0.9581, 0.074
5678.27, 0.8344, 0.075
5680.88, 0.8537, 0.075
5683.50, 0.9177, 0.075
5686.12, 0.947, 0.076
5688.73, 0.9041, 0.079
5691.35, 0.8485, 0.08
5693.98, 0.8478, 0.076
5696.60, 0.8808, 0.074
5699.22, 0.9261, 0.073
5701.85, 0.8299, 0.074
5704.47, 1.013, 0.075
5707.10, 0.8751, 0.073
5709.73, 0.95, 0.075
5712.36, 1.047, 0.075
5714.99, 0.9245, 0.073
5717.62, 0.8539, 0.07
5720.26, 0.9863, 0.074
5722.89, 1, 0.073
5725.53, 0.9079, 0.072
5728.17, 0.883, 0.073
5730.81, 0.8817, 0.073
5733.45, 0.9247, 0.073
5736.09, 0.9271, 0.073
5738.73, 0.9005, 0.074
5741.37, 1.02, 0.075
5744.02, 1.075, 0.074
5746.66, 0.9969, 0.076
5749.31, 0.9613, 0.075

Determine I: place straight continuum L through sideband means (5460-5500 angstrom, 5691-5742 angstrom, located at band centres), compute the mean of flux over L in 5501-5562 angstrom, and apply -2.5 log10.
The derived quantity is 0.031 mag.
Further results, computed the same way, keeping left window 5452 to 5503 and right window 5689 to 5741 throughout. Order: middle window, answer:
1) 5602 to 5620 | -0.09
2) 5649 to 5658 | 0.03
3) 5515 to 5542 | 0.07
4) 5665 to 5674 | -0.08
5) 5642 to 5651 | -0.07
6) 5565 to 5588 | -0.02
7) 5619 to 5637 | -0.07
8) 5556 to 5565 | -0.05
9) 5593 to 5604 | -0.05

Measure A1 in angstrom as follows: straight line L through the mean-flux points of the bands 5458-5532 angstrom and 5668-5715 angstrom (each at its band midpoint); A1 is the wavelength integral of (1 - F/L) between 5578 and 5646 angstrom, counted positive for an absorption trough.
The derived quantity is -3.2 angstrom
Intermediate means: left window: 0.879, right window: 0.922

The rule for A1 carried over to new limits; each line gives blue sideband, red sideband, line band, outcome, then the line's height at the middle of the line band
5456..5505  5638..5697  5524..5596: 0.75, 0.914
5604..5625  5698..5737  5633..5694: 2.03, 0.97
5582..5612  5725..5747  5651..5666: 0.23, 0.929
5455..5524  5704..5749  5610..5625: -1.90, 0.92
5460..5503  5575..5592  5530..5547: 0.45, 0.893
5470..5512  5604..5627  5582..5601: 1.69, 0.977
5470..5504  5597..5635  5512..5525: 1.28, 0.927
